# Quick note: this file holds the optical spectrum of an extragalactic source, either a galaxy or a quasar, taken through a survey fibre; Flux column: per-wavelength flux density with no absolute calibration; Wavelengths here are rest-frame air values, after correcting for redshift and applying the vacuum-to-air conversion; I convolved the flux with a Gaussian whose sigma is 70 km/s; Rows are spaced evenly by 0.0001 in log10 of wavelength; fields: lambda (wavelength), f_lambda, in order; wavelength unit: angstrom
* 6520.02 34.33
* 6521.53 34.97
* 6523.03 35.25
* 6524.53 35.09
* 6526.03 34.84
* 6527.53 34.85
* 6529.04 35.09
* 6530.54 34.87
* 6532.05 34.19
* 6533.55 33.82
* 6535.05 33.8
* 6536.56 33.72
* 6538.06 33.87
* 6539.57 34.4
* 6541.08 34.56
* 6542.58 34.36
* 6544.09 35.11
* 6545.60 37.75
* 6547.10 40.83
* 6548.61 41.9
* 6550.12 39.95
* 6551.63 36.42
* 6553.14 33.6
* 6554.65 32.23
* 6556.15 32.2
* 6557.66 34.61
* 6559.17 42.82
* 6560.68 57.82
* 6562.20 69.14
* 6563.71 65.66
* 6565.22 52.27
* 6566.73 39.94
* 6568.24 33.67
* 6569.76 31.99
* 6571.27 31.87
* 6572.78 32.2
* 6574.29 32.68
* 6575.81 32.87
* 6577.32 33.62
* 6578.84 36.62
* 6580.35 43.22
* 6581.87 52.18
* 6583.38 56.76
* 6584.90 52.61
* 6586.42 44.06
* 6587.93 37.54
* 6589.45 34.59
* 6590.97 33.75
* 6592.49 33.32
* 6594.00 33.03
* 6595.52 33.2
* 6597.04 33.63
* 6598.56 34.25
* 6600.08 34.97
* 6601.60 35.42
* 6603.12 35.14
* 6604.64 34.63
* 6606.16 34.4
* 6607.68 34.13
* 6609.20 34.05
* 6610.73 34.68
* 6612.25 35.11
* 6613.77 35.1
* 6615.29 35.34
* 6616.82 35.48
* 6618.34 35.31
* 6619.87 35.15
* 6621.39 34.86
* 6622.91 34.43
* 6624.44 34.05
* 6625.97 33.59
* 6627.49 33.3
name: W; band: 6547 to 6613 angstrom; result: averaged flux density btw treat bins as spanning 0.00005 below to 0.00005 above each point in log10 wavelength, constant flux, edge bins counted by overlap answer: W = 39.1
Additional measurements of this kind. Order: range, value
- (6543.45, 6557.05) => 36.7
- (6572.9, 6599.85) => 38.5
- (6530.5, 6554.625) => 35.7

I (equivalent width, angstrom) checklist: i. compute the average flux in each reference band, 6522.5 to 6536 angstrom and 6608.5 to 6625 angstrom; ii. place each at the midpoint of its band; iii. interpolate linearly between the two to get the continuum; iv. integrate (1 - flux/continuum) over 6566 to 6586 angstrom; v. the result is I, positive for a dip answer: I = -2.6 angstrom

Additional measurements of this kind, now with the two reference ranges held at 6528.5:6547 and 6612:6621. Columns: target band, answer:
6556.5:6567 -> -5.0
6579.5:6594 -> -3.1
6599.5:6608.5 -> 0.1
